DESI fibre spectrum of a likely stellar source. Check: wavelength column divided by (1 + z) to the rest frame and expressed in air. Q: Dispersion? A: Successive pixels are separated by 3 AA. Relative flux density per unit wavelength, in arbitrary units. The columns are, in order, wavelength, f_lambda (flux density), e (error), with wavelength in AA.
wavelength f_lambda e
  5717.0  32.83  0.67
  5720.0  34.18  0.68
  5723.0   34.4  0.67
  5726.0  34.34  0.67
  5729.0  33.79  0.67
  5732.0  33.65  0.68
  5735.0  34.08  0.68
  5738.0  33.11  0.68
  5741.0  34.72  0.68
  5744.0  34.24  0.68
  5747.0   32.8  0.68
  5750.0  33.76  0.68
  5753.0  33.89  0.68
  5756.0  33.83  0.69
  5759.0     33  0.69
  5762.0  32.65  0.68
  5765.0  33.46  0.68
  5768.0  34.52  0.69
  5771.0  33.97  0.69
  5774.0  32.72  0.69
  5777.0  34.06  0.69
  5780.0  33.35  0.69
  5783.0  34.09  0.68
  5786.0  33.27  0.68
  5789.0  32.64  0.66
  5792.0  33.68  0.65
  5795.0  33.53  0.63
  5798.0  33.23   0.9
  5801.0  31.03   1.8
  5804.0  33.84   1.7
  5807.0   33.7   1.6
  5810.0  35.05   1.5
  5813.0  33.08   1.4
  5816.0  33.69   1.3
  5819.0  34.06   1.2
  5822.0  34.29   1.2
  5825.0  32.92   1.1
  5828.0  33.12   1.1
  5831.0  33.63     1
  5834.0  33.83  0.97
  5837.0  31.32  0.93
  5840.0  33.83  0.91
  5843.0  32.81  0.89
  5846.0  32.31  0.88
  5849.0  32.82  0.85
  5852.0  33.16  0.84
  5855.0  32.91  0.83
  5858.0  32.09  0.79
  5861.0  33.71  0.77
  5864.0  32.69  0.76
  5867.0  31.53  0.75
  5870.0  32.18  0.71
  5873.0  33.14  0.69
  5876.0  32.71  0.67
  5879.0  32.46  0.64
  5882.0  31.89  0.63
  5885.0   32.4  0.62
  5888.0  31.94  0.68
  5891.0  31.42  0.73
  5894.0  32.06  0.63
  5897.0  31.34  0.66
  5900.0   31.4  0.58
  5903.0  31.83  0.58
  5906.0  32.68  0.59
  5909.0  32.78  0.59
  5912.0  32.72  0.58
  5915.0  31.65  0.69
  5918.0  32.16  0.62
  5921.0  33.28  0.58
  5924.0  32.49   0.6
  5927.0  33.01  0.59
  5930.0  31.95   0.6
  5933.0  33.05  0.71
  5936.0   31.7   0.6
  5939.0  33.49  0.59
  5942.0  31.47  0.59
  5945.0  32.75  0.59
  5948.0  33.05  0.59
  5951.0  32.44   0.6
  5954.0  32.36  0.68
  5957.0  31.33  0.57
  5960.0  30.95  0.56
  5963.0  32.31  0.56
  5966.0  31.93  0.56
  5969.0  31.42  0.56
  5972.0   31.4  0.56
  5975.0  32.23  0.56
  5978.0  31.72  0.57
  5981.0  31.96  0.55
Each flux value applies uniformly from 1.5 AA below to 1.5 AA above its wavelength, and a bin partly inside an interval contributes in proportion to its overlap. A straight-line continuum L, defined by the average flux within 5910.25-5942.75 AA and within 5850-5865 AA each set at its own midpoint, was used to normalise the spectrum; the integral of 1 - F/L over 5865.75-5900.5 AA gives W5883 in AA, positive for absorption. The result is 0.73 AA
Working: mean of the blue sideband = 32.9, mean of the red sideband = 32.5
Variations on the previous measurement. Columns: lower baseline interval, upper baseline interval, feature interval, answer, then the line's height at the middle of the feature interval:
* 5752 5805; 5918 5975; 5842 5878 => 0.2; 32.8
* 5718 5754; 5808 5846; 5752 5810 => 0.4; 33.7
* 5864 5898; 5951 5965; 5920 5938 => -0.4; 31.9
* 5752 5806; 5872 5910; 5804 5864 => -0.9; 32.8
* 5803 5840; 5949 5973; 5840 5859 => 0.2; 33.2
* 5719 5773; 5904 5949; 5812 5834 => -0.2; 33.3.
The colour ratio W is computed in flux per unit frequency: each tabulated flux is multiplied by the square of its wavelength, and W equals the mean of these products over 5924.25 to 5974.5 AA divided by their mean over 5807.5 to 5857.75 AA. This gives 1.0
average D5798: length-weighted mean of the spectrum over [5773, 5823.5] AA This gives 33.5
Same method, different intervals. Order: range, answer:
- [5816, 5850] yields 33.2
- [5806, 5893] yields 32.9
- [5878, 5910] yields 32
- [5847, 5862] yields 32.9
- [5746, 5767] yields 33.4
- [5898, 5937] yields 32.4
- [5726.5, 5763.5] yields 33.6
